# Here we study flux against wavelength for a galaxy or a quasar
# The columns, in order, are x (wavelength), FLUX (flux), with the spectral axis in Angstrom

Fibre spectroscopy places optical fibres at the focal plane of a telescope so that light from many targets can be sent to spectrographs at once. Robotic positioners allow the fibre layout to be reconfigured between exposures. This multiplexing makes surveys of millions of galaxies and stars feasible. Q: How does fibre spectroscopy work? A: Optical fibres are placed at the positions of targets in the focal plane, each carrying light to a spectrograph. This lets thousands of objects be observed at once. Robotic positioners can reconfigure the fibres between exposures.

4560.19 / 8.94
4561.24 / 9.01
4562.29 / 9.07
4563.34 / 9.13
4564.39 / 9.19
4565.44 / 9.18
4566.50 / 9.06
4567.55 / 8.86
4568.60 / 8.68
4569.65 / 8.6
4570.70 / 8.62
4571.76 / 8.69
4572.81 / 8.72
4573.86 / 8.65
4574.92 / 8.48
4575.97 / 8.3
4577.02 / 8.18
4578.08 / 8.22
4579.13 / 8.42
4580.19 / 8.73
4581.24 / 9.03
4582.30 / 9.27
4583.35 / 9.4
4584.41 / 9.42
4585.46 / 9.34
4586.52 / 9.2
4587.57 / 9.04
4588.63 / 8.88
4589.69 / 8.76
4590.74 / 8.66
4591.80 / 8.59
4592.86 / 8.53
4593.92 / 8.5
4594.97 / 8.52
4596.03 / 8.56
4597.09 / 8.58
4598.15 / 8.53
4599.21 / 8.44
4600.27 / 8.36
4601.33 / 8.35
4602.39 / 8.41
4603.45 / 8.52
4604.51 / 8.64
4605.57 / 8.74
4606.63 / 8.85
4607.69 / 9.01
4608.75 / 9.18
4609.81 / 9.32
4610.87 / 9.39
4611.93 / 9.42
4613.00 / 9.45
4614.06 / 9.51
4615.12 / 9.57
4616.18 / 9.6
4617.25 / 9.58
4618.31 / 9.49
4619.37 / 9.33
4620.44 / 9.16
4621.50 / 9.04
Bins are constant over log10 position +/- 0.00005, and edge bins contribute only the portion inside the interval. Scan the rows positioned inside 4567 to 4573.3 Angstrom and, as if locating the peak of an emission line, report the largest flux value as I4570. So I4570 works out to 8.86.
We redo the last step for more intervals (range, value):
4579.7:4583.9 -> 9.4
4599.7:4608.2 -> 9.01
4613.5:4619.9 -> 9.6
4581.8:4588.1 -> 9.42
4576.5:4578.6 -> 8.22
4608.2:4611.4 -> 9.39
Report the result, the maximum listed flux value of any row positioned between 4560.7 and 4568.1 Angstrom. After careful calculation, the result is 9.19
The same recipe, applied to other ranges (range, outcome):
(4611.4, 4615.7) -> 9.57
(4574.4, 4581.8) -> 9.03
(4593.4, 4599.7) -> 8.58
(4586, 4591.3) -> 9.2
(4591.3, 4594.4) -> 8.59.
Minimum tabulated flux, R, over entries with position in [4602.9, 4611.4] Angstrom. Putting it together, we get 8.52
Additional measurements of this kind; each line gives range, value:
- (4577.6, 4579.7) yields 8.22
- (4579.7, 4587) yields 8.73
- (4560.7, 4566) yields 9.01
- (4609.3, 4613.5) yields 9.32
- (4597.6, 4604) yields 8.35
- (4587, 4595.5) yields 8.5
